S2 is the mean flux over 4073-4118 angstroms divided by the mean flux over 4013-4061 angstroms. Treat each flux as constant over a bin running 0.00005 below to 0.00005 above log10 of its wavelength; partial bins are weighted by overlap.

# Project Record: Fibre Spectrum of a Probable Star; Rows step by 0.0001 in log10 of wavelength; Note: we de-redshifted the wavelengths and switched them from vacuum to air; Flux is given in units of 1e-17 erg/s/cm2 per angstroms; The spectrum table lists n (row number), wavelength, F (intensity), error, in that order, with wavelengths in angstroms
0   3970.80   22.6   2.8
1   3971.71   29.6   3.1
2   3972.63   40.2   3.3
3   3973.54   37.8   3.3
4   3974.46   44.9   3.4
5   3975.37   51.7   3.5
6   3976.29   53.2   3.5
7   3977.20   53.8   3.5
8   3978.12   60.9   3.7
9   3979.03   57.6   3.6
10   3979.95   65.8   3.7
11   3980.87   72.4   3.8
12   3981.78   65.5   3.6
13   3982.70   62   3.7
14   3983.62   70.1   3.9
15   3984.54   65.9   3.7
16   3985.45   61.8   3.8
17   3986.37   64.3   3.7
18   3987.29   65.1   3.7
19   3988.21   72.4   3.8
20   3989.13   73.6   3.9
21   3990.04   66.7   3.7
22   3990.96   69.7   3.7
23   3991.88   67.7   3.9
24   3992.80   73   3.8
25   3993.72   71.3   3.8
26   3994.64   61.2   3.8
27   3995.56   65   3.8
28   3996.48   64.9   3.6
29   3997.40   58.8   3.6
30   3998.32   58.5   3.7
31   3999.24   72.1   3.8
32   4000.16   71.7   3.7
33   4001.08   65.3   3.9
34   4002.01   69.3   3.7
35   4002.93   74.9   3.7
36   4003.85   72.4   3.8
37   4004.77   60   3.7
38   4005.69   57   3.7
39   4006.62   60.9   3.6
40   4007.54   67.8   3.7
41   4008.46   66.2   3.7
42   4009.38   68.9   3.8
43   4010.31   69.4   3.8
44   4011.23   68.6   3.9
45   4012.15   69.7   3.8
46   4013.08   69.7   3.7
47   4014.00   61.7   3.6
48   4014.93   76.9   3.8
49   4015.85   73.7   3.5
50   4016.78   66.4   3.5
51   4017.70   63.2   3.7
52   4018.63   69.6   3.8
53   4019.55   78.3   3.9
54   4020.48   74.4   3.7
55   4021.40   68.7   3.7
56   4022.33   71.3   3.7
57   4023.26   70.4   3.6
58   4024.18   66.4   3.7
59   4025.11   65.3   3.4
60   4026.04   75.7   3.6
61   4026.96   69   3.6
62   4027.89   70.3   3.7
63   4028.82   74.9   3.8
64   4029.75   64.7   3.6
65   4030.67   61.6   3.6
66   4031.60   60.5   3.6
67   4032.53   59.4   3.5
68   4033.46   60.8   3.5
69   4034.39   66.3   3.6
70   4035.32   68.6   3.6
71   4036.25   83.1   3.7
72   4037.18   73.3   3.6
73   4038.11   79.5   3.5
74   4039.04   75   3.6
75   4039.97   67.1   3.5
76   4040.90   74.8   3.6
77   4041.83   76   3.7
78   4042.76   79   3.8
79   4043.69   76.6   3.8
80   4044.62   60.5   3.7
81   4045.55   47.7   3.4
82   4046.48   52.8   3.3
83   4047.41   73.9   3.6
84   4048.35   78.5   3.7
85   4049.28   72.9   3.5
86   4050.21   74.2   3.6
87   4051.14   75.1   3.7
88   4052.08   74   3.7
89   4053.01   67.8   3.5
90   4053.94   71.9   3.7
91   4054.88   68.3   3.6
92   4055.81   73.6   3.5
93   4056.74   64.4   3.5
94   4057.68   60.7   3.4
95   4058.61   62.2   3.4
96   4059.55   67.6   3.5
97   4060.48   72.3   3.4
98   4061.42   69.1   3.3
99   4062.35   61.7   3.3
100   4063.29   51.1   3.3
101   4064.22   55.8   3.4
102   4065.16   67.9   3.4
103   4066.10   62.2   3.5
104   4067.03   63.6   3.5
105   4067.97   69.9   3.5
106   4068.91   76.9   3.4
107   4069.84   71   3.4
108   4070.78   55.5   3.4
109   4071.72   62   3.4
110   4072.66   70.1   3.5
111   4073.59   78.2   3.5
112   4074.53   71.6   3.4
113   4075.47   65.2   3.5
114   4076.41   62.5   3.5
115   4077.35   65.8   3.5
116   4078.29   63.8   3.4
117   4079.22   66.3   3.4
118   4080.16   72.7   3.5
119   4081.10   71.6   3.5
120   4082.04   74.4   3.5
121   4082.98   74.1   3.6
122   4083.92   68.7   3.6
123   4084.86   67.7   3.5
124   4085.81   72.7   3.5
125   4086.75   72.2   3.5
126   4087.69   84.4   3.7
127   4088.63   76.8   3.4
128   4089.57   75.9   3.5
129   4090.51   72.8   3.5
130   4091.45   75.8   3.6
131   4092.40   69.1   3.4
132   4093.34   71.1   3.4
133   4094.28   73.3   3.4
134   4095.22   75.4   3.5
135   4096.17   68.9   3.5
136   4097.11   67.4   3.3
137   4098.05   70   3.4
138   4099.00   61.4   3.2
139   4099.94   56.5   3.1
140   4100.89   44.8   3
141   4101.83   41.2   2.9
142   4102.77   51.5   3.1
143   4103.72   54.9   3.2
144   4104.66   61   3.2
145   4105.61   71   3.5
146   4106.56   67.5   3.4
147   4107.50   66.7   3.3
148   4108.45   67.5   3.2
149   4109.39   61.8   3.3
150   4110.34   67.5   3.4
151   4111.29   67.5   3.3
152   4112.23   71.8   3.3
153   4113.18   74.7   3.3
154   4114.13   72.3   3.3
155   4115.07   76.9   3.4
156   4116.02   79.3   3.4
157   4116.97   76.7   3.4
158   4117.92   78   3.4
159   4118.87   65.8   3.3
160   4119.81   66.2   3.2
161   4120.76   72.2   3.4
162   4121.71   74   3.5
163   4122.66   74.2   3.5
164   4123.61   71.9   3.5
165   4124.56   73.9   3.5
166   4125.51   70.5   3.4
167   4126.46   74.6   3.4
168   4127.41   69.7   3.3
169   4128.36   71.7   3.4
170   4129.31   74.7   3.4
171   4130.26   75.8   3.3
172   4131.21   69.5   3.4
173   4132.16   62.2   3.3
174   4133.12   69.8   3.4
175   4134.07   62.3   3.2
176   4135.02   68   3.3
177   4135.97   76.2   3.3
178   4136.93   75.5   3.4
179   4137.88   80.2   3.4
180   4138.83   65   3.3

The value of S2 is 0.99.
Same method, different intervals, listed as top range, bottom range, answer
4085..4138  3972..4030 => 1.06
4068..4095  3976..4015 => 1.07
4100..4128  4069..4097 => 0.96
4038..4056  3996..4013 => 1.06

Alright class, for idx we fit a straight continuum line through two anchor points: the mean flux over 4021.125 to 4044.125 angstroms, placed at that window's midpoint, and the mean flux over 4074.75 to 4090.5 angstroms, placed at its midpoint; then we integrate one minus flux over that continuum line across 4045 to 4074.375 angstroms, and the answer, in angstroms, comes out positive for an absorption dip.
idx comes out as 1.6 angstroms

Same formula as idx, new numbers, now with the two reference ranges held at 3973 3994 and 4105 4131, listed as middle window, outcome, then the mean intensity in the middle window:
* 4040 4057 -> -0.78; 70.1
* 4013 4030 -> -1.26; 70.1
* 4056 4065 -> 0.60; 63.3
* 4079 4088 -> -0.40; 72.4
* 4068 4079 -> 0.17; 67.6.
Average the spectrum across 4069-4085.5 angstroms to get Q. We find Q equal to 68.5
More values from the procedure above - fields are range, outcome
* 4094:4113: 63.4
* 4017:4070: 68.6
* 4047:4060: 70.3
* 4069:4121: 68.4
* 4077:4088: 71.1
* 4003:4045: 69.3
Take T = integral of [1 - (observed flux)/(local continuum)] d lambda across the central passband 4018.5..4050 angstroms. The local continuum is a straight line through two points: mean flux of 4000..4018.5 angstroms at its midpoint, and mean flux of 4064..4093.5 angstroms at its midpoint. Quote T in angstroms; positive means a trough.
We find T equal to -0.6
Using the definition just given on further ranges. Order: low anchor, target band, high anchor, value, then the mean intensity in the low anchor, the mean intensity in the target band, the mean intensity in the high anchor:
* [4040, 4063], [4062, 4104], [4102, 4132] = 1.4 angstroms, 68.8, 66.9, 69.7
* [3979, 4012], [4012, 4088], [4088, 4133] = -1.2 angstroms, 66.8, 68.8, 68.9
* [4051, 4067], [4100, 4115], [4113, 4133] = 1.7 angstroms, 66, 63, 72.5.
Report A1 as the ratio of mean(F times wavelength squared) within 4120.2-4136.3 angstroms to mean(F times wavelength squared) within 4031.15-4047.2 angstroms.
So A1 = 1.09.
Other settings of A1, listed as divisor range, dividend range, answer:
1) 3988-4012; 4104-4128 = 1.12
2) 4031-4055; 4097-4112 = 0.90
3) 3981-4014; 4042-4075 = 1.04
